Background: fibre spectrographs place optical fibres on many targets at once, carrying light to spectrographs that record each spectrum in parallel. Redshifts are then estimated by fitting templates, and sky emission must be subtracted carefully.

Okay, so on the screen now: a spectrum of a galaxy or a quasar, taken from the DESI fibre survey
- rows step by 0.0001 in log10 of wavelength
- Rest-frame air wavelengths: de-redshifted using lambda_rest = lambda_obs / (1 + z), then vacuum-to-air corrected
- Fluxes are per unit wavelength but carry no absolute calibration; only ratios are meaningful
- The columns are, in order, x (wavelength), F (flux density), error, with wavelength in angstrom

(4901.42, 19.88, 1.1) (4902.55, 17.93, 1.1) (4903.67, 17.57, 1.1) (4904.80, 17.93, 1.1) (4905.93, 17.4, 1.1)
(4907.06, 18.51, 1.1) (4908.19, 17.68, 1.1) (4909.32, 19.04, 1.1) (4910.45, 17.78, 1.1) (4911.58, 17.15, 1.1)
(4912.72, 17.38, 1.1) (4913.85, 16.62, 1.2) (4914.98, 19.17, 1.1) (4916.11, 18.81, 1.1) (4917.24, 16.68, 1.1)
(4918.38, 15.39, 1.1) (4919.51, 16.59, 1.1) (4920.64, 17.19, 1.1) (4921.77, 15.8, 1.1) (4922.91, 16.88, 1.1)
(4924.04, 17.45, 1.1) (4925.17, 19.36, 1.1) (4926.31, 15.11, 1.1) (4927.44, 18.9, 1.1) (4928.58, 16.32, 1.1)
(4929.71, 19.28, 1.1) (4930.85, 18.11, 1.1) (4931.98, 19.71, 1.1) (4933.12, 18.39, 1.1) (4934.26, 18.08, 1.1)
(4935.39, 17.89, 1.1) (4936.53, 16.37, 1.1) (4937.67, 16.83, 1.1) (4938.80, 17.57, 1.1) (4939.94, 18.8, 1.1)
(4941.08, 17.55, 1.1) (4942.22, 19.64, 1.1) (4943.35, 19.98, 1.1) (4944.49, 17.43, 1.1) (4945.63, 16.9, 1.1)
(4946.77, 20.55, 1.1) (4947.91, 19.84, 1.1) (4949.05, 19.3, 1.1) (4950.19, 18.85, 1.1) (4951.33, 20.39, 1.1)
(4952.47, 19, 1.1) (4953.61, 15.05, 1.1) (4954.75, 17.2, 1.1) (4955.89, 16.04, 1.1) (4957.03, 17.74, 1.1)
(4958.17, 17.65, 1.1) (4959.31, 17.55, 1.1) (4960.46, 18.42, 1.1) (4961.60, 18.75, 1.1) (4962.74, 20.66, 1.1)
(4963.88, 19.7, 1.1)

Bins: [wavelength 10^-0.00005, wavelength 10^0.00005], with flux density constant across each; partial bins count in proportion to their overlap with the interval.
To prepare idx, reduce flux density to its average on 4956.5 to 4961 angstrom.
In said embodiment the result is 17.8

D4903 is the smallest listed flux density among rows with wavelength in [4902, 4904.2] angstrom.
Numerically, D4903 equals 17.57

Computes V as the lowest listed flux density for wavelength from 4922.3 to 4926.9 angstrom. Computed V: 15.11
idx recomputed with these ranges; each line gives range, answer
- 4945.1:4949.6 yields 19.2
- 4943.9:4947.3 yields 18.3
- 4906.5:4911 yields 18.3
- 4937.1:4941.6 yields 17.7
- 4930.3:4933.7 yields 18.7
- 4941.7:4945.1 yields 19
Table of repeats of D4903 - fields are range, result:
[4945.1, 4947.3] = 16.9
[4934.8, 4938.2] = 16.37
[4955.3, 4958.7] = 16.04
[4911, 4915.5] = 16.62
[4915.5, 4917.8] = 16.68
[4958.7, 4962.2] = 17.55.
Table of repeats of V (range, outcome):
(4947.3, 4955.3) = 15.05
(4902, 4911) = 17.4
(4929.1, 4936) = 17.89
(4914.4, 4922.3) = 15.39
